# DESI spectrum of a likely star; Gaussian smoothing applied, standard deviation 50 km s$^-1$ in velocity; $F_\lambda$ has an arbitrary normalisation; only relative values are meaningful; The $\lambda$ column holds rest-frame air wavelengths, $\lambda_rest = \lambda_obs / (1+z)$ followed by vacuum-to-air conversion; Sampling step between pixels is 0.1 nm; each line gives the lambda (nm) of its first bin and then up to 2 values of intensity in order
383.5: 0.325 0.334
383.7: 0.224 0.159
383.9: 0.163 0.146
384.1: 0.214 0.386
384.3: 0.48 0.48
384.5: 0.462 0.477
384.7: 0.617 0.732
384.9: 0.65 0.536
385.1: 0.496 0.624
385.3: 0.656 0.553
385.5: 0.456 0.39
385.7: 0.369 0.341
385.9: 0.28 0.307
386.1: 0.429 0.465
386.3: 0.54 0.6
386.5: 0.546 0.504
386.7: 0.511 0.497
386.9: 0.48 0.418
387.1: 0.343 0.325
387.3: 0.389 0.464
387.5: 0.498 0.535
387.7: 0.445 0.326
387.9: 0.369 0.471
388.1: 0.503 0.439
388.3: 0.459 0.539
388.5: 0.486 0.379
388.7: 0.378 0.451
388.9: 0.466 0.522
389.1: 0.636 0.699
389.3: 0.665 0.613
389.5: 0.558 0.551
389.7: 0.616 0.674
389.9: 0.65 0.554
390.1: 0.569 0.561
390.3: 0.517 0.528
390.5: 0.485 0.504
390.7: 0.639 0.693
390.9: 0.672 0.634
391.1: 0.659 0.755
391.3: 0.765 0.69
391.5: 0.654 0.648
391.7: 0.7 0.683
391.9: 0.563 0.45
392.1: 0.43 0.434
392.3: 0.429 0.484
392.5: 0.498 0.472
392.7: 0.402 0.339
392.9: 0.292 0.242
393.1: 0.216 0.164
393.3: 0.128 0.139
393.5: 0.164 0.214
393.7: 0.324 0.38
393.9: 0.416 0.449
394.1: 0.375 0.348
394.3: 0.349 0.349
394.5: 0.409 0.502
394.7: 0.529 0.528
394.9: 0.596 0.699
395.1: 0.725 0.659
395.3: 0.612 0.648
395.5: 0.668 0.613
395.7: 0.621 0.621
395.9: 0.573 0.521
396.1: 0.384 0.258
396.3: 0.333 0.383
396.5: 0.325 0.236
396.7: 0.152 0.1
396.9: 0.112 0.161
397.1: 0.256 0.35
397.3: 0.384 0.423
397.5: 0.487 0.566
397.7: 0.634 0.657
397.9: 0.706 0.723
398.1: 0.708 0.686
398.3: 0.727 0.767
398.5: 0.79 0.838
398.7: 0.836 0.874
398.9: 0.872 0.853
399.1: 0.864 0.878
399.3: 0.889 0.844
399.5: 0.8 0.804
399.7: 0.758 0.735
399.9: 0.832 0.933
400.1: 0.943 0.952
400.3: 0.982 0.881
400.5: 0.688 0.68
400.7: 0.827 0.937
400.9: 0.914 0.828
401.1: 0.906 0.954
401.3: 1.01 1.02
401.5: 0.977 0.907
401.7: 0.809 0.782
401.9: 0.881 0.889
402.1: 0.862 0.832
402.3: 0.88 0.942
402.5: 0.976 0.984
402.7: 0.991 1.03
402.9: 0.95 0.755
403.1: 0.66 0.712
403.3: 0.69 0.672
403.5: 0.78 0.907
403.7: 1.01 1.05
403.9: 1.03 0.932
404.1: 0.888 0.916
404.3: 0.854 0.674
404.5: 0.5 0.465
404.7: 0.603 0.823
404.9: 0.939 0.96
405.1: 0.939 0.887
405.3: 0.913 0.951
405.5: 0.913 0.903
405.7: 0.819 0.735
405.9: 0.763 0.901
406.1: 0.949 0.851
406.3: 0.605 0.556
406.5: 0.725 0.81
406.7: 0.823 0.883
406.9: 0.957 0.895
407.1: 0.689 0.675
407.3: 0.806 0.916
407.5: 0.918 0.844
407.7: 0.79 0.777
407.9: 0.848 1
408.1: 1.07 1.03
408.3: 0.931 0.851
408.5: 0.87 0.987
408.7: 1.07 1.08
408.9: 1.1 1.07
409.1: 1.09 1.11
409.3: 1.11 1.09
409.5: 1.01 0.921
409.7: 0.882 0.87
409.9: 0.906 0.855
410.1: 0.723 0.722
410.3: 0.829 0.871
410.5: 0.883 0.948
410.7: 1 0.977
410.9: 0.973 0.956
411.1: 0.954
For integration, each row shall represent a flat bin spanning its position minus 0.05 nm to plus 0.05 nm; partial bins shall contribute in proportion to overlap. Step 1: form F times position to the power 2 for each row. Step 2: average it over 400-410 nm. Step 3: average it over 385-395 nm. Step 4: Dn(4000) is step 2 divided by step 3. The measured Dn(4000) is 1.98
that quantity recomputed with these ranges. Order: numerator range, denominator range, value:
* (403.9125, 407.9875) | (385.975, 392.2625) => 1.67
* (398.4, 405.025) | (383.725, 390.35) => 1.92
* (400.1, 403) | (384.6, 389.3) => 2.01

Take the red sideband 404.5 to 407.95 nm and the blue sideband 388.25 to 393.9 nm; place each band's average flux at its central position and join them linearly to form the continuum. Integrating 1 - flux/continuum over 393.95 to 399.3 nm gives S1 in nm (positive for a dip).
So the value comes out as 0.64 nm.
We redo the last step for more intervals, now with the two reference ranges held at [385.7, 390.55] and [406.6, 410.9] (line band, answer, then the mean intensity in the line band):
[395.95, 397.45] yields 0.844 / 0.292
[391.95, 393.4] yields 0.582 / 0.348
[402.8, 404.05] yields -0.067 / 0.853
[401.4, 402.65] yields -0.190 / 0.898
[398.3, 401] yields -0.415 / 0.843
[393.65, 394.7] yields 0.374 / 0.397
